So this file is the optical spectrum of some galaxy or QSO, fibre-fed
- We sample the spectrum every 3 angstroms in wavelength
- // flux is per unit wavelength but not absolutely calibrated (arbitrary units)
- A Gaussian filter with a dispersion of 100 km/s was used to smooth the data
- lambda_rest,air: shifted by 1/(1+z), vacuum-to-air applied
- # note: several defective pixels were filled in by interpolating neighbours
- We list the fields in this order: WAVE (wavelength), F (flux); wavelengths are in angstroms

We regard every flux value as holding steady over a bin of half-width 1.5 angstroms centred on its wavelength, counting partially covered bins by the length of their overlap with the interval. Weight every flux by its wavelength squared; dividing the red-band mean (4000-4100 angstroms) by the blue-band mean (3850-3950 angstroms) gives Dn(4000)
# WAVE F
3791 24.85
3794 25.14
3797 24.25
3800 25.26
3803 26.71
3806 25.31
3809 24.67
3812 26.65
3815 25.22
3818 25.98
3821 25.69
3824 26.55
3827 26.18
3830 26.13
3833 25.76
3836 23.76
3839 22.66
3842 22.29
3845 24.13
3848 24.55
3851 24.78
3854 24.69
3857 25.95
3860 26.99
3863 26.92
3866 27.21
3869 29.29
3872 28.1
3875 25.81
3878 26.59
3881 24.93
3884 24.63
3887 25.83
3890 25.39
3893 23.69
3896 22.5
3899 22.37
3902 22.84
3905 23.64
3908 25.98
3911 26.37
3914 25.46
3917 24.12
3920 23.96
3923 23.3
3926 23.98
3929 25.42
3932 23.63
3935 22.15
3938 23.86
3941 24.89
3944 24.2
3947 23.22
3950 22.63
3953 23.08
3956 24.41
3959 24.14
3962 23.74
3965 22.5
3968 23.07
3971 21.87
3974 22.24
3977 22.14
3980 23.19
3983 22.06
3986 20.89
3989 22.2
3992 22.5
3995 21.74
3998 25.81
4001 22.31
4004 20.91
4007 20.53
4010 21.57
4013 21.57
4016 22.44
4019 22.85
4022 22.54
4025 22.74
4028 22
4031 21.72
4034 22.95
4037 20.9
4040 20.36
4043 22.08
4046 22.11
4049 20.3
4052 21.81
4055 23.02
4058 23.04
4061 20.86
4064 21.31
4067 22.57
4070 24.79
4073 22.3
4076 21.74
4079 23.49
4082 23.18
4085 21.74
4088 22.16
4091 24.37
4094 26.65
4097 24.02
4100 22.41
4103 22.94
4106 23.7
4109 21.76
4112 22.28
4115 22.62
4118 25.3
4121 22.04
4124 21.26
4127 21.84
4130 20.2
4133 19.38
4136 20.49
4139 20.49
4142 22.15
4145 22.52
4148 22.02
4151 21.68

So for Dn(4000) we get 1.0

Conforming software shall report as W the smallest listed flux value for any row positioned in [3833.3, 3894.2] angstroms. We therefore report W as 22.29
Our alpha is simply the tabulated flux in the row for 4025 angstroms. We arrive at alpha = 22.74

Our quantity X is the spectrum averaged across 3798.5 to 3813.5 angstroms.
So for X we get 25.7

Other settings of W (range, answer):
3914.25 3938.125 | 22.15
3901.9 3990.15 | 20.89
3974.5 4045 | 20.36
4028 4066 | 20.3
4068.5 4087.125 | 21.74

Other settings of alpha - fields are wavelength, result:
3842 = 22.29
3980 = 23.19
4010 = 21.57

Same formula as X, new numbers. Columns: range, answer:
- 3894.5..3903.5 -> 22.6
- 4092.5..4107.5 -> 23.9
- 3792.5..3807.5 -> 25.3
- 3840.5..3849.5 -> 23.7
